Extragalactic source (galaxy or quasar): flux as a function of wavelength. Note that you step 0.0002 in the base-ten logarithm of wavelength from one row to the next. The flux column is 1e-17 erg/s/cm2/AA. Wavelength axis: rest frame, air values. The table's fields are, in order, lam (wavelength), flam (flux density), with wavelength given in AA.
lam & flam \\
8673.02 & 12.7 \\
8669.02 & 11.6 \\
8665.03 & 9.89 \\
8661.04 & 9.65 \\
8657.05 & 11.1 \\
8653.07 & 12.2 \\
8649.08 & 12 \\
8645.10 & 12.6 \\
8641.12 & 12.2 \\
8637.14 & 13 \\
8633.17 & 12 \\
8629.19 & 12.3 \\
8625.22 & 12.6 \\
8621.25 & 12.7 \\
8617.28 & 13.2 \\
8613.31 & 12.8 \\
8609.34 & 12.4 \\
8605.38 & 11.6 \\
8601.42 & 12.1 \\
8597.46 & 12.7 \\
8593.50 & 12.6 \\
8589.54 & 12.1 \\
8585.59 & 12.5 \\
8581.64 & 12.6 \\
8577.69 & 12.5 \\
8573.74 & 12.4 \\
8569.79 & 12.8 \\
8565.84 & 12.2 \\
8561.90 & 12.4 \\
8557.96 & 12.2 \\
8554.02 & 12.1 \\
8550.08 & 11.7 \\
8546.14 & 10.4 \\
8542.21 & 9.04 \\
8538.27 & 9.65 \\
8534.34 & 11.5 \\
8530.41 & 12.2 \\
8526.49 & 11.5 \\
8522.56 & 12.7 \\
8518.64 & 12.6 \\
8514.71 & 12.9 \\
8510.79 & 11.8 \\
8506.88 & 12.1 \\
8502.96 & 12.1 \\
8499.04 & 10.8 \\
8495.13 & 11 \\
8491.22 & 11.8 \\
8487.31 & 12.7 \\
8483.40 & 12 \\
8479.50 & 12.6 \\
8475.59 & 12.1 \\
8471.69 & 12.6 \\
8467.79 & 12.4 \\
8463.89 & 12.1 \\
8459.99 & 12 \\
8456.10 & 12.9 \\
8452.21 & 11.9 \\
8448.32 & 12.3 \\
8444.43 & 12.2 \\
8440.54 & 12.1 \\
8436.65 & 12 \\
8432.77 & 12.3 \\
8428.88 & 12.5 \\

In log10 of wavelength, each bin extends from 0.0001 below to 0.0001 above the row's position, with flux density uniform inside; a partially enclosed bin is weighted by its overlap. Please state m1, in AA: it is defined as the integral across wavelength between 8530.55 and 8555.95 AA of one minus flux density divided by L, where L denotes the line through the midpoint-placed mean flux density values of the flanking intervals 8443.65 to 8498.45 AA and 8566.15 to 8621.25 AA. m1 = 3.11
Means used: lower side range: 12.2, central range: 10.8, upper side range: 12.5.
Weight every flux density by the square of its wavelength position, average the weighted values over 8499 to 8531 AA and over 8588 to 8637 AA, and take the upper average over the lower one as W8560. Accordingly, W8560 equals 1.05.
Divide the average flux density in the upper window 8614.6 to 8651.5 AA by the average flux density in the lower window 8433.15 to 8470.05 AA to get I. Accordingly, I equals 1.02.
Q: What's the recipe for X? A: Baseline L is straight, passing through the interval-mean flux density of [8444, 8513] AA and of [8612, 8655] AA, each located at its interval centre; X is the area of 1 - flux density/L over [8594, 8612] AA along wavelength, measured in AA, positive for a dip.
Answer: 0.2 AA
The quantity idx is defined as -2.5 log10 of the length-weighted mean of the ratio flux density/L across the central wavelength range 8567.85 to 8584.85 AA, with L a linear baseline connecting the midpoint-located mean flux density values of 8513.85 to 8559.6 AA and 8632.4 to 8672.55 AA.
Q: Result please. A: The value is -0.09 mag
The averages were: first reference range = 11.5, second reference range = 11.7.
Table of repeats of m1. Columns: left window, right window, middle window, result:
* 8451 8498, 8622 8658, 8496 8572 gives 3.0 AA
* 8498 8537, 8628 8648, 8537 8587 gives 1.7 AA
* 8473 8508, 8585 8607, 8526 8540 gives 1.0 AA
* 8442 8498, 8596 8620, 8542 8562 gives 1.5 AA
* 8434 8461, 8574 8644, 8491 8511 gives 1.2 AA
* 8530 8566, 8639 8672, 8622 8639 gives -1.6 AA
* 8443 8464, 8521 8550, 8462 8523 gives -2.5 AA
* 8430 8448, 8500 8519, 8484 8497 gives 0.4 AA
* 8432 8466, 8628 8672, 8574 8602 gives -1.4 AA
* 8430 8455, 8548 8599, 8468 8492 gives -0.2 AA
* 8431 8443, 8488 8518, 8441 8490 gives -1.2 AA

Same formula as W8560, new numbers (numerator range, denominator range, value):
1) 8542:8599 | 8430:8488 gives 1.01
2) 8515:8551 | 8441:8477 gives 0.94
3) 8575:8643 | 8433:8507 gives 1.06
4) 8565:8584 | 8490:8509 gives 1.10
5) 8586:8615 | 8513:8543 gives 1.08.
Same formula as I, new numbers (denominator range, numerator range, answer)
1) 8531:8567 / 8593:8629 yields 1.11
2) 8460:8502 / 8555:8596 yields 1.03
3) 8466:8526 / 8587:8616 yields 1.02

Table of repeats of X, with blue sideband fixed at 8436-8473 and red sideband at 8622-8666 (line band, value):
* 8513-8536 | -0.3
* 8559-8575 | -0.6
